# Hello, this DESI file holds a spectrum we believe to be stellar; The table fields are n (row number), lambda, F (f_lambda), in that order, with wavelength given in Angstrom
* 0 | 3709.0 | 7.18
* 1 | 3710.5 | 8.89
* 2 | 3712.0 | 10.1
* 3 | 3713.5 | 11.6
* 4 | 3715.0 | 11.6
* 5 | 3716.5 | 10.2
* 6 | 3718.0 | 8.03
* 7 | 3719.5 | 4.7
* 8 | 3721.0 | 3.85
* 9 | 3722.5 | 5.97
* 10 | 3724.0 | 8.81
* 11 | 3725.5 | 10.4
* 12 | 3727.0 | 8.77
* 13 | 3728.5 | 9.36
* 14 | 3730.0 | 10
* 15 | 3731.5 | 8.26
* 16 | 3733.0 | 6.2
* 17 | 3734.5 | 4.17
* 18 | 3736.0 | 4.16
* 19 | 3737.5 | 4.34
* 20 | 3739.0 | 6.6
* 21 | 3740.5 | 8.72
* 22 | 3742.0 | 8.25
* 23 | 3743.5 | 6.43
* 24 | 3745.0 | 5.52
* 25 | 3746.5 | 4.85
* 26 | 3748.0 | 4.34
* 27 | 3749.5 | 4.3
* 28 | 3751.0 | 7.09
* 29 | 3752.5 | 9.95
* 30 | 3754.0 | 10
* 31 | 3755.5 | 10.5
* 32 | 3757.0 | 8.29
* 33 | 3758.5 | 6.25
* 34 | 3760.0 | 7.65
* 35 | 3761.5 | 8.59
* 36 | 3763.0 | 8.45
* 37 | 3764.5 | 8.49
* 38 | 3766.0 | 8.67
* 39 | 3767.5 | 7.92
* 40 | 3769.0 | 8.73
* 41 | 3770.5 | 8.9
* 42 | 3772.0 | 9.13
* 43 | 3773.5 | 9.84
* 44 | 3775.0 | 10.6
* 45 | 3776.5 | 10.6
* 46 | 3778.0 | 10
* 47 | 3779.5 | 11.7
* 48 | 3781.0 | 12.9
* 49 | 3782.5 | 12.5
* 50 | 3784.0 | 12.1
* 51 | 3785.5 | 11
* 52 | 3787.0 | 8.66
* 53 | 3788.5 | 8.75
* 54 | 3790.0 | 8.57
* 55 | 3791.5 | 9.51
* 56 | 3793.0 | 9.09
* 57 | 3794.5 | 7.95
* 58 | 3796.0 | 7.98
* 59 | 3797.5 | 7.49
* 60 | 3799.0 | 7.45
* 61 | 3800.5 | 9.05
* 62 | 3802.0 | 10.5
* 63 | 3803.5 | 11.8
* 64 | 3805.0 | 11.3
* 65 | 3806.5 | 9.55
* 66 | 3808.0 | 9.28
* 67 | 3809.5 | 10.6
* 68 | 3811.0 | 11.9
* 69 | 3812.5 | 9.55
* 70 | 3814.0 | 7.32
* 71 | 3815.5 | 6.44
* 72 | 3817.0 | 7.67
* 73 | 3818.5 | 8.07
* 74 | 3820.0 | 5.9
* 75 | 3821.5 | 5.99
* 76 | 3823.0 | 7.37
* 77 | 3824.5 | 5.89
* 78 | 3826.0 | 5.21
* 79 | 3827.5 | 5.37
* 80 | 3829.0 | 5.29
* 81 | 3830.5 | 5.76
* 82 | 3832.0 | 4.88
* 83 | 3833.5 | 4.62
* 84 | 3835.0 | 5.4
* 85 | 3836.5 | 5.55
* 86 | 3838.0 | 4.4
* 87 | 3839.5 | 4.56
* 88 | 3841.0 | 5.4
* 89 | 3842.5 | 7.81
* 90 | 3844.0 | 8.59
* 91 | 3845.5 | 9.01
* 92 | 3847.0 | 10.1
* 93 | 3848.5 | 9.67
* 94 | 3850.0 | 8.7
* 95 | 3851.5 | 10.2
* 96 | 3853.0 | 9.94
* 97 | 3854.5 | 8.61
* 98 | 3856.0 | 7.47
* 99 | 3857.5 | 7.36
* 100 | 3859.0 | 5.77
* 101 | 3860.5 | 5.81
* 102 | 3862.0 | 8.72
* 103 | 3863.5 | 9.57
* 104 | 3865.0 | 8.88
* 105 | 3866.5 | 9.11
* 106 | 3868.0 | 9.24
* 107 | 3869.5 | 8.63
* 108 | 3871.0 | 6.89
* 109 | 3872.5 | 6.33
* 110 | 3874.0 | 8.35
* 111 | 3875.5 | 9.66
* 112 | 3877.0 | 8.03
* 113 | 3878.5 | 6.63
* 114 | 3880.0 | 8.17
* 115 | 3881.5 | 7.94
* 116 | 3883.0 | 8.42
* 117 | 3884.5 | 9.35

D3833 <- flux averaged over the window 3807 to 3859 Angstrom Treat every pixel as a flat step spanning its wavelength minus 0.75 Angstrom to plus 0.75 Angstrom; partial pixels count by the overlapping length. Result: 7.34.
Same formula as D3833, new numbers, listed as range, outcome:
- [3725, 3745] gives 7.25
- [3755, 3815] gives 9.46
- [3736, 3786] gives 8.5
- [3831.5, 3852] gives 7.05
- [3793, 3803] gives 8.54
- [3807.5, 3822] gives 8.29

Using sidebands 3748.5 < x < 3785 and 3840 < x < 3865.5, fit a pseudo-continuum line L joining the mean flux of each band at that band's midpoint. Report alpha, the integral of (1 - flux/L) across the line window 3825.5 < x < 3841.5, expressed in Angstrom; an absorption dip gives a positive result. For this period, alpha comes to 6.4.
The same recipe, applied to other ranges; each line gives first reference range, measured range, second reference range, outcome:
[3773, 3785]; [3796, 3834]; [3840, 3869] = 8.34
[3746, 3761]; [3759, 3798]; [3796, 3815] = -4.81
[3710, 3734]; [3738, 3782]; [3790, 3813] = 3.00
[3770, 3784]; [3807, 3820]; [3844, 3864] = 1.38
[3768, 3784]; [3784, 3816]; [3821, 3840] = -4.42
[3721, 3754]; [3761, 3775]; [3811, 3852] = -3.81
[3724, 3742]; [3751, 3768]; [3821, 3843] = -3.94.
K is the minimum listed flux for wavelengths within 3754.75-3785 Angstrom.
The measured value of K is 6.25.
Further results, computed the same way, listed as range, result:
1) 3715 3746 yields 3.85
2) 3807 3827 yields 5.21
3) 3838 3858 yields 4.4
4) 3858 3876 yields 5.77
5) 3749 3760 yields 4.3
